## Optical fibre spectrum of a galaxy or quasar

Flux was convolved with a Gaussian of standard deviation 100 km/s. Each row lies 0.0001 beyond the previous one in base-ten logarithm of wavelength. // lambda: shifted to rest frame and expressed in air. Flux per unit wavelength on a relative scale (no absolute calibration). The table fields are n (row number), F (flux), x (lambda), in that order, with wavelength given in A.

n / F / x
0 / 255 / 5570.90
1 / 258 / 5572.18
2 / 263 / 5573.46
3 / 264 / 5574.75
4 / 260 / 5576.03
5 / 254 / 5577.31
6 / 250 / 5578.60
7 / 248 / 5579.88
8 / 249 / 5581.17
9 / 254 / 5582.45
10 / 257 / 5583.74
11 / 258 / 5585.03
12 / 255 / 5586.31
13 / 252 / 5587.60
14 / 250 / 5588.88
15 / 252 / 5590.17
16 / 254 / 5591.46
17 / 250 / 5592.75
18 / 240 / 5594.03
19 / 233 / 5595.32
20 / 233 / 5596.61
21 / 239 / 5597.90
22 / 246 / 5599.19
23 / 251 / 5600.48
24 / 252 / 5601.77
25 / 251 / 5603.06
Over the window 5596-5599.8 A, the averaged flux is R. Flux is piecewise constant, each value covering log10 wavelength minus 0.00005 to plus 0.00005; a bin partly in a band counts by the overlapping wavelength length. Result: 239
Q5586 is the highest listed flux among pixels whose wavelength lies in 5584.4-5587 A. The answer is 258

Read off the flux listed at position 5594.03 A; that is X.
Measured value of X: 240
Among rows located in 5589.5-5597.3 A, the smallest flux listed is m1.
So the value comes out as 233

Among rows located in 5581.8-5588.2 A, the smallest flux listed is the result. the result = 252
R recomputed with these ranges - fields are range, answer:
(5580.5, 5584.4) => 253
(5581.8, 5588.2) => 255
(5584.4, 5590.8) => 254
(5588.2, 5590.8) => 251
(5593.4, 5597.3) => 235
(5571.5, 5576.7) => 262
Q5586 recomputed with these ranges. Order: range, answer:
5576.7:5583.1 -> 254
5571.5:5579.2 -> 264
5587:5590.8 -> 252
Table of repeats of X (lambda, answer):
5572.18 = 258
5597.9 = 239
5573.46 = 263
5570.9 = 255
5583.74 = 257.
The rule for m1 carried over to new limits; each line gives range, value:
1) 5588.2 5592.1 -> 250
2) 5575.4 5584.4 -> 248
